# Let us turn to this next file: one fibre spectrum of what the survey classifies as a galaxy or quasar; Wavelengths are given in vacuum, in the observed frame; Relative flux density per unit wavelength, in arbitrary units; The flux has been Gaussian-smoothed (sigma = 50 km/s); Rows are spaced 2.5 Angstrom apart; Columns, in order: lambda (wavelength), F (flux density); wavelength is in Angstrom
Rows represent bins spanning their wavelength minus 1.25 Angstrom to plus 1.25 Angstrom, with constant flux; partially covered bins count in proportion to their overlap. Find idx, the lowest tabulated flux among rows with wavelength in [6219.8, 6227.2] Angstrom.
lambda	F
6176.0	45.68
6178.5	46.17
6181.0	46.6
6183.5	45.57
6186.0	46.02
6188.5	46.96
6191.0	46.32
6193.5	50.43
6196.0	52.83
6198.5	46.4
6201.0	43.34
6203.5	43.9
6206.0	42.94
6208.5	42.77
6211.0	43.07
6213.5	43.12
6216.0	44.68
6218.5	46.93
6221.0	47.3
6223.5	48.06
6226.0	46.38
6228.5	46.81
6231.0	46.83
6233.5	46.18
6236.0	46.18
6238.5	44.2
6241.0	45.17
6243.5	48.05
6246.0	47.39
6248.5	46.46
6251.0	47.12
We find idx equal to 46.38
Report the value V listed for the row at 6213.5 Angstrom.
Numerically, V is 43.12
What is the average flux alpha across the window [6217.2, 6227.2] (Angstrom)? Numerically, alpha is 47.2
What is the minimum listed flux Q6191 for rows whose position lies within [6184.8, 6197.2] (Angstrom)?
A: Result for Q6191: 46.02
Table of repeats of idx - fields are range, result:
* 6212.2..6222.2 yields 43.12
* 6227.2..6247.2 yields 44.2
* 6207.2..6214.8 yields 42.77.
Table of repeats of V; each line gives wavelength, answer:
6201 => 43.34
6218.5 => 46.93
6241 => 45.17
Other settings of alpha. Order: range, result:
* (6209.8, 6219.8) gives 44.5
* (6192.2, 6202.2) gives 48.3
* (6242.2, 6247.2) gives 47.7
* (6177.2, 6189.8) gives 46.3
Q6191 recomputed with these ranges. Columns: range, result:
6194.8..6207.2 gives 42.94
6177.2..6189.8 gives 45.57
